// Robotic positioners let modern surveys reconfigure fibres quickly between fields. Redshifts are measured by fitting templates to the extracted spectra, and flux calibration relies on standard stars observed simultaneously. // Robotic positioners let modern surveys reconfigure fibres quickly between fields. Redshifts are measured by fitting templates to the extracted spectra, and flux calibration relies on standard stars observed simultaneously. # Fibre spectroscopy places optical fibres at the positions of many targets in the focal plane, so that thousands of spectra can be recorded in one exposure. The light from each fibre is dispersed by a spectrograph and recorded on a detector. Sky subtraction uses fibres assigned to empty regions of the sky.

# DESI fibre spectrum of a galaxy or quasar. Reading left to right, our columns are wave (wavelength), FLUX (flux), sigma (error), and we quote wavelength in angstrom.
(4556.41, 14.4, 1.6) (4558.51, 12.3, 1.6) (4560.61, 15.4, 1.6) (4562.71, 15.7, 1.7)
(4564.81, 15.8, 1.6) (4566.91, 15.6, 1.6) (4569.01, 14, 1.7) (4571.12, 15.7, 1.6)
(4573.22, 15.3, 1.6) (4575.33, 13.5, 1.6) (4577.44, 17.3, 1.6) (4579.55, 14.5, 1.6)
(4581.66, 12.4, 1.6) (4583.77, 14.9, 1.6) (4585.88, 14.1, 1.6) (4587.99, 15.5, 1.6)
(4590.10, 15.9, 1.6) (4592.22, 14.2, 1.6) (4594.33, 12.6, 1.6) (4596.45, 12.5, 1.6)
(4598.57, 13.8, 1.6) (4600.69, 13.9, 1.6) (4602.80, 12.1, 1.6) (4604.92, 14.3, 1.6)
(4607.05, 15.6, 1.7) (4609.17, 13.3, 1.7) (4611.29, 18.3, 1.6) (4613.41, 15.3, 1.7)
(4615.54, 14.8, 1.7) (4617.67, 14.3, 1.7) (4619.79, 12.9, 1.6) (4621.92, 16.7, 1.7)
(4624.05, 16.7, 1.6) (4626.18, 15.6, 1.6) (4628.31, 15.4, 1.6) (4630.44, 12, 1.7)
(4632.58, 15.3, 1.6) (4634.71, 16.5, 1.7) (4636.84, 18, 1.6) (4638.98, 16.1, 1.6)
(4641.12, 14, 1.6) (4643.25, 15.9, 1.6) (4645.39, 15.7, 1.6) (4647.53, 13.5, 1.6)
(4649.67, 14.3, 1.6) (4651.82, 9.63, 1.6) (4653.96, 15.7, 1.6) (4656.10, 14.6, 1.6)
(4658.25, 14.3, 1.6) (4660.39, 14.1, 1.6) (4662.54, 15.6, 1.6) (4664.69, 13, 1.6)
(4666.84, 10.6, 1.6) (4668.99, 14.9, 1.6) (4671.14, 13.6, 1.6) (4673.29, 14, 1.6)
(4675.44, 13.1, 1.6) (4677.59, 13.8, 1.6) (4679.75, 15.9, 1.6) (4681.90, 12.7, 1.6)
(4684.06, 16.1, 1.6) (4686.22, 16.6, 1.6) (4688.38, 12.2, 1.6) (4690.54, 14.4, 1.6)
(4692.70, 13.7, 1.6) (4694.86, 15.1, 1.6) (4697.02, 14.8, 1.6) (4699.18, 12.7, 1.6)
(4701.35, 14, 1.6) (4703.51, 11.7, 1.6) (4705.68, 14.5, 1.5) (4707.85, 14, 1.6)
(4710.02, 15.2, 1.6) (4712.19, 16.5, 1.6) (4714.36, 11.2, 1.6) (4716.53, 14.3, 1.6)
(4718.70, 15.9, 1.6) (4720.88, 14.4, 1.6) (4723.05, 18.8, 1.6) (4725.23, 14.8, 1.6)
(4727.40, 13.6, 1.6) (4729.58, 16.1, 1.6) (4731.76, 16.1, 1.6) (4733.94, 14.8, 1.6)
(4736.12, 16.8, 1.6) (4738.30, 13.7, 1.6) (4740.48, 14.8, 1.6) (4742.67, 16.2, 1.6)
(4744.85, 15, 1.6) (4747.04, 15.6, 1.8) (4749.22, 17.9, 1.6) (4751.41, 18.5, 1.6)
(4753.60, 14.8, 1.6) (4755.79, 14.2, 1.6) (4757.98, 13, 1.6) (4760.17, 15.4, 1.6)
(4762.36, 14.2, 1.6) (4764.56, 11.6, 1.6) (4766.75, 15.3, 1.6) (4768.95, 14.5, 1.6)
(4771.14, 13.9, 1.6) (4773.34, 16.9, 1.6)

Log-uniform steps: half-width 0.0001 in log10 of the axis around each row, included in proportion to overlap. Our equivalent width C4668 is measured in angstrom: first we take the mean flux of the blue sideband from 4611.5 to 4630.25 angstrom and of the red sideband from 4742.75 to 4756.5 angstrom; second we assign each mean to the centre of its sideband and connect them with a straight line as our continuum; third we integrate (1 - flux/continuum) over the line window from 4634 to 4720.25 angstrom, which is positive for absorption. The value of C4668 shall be 7.1 angstrom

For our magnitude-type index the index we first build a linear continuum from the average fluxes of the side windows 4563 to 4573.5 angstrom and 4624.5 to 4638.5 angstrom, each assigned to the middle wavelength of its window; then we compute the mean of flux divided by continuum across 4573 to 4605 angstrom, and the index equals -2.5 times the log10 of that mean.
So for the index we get 0.09 mag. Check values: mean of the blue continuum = 15.3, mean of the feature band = 14.1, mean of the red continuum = 15.5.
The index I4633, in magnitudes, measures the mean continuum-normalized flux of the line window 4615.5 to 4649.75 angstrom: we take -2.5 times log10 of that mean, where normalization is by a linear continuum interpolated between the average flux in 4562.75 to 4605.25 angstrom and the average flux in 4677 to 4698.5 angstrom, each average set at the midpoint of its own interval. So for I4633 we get -0.05 mag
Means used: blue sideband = 14.4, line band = 15.2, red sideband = 14.5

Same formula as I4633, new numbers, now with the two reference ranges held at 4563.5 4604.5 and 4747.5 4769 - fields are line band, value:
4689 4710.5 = 0.06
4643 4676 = 0.06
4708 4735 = -0.02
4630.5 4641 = -0.09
